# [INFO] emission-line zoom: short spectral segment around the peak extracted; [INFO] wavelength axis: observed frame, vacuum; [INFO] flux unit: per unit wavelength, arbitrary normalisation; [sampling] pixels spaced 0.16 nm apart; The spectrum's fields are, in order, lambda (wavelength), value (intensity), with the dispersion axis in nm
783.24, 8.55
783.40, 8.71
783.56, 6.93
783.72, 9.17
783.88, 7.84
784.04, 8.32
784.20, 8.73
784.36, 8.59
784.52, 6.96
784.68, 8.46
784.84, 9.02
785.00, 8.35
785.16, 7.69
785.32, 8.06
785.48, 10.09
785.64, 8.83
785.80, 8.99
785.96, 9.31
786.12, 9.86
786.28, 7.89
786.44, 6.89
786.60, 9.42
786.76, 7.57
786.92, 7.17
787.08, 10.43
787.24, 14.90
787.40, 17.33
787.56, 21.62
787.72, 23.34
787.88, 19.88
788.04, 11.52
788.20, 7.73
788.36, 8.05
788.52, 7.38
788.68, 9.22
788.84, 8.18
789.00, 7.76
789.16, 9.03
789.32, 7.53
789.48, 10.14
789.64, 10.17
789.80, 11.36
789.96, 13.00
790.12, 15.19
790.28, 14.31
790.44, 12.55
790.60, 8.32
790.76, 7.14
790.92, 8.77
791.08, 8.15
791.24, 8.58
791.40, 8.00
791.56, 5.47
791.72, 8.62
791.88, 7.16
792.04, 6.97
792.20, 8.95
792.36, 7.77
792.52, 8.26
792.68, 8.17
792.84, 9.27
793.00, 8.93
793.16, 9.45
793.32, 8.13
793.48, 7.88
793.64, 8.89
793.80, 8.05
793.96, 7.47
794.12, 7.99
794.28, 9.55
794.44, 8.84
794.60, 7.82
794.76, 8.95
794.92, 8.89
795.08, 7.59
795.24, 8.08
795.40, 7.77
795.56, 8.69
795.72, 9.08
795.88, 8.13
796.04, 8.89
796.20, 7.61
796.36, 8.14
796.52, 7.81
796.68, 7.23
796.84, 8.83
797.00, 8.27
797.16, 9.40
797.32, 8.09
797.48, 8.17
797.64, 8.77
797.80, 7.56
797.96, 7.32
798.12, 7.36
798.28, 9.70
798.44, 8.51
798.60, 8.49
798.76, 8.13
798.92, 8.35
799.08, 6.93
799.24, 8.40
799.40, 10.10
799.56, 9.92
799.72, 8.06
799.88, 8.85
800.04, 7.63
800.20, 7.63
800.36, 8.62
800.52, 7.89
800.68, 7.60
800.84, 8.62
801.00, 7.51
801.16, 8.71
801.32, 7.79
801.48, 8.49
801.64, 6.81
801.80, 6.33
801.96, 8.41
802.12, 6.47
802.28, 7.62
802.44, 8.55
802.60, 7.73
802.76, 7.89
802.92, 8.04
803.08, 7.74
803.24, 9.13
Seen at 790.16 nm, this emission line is [N II]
